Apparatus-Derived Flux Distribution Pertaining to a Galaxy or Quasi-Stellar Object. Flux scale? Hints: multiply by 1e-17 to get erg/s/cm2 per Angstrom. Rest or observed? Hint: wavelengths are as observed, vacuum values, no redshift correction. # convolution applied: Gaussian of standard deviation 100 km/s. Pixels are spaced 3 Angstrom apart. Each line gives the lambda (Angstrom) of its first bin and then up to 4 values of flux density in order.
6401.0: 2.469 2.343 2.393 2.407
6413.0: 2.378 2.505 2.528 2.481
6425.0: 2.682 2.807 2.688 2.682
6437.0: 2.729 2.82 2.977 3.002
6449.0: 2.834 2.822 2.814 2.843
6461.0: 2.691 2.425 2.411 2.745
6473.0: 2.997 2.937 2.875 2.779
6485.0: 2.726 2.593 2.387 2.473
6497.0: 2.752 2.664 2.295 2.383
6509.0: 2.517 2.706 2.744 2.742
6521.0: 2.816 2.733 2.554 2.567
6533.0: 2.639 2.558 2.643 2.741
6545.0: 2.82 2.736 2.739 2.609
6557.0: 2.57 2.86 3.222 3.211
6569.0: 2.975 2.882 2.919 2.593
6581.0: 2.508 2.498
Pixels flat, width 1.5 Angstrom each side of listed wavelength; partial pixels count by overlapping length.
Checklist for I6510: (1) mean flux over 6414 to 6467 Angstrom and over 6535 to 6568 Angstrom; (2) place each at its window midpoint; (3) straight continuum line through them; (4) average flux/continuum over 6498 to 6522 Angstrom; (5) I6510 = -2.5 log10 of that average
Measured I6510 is 0.06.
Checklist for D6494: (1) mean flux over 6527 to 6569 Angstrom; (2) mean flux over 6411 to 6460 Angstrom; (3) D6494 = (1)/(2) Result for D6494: 1.02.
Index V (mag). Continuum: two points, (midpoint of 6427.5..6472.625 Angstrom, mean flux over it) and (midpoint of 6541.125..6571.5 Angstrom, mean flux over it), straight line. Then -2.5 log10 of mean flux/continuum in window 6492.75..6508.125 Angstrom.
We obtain 0.118 mag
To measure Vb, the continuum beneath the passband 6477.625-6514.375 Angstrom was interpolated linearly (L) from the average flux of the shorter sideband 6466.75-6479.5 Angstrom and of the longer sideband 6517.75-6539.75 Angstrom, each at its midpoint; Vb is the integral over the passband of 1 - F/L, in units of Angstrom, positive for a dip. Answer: 2.1 Angstrom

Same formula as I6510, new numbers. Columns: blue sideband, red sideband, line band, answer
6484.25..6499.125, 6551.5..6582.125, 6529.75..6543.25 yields 0.04 mag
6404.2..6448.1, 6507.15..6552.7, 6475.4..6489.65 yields -0.04 mag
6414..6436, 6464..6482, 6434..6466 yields -0.04 mag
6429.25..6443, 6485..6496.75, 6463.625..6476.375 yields -0.03 mag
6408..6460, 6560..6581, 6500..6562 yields 0.08 mag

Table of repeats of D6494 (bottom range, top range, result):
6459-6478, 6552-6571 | 1.07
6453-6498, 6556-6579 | 1.08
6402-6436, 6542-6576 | 1.13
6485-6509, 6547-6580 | 1.13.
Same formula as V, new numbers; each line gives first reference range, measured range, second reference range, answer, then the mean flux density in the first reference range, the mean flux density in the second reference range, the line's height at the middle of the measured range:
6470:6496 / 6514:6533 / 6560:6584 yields 0.04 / 2.72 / 2.87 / 2.79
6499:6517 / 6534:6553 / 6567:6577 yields 0.02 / 2.55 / 2.92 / 2.76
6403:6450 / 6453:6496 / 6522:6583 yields 0.00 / 2.64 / 2.75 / 2.68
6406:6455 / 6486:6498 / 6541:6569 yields 0.09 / 2.68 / 2.84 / 2.76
